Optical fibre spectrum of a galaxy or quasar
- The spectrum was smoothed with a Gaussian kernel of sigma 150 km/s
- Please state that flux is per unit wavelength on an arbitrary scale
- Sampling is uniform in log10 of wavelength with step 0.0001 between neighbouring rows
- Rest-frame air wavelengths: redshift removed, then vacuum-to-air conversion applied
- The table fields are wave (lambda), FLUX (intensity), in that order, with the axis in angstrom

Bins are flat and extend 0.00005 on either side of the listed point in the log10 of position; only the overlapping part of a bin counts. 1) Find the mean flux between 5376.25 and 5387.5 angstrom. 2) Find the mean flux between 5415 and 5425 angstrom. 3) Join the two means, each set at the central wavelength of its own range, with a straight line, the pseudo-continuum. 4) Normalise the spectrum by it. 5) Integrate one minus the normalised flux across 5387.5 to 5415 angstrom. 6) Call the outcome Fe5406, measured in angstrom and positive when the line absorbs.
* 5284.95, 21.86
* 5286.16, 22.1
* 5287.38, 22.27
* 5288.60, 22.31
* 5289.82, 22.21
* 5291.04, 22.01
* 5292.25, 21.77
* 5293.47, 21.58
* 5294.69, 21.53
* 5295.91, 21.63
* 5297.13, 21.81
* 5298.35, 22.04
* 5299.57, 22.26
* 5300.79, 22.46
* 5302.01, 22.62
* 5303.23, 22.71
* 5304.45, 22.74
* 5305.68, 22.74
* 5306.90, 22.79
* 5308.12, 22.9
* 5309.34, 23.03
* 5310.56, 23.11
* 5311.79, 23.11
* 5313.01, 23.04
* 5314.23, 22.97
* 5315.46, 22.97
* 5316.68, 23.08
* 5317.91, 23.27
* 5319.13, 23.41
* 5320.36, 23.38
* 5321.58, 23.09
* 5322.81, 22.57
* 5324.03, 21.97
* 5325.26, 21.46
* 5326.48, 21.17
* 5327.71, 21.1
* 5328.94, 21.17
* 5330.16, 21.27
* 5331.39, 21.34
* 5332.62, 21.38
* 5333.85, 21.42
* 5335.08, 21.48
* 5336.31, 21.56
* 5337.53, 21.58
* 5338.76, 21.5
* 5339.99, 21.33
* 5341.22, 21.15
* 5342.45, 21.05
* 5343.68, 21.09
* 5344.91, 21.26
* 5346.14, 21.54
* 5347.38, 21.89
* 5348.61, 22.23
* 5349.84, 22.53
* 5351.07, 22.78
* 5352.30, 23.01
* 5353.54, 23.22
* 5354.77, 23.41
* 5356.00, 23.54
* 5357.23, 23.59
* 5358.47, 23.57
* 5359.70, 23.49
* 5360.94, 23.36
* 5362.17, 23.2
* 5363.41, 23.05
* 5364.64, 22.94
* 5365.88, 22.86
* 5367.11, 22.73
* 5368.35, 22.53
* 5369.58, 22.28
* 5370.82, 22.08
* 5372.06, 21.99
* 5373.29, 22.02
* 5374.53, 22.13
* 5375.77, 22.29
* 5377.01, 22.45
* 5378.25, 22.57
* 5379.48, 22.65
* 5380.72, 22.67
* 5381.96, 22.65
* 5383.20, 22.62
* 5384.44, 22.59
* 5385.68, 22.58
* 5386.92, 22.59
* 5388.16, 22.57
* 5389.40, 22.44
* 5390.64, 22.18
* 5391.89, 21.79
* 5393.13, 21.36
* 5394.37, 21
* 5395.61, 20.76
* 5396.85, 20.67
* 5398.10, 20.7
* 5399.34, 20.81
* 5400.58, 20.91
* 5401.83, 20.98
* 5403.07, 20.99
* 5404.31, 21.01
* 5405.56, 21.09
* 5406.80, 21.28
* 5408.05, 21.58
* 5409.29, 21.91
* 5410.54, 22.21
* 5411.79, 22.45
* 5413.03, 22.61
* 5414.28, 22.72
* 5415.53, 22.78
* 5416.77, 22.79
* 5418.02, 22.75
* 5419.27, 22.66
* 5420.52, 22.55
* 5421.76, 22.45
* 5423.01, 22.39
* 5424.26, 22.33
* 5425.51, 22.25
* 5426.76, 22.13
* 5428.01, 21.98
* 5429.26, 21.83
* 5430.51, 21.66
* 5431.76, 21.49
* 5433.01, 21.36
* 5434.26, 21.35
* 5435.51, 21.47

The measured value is 1.3 angstrom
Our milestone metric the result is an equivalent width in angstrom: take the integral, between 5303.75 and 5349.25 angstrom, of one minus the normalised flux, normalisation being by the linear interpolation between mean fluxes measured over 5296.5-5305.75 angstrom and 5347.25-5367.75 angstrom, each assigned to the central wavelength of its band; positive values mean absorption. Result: 1.1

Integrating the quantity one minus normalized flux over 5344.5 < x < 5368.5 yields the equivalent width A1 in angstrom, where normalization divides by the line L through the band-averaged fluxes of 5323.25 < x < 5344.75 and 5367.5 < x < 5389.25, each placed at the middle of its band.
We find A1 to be -1.0 angstrom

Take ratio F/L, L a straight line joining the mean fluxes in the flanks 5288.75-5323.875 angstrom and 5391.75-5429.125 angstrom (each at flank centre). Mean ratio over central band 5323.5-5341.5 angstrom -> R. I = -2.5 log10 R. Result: 0.05 mag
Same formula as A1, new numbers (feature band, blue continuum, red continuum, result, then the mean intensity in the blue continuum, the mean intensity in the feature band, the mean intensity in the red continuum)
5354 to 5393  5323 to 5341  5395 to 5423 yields -1.9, 21.4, 22.7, 21.8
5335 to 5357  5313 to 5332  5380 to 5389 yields 0.4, 22.3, 22.1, 22.6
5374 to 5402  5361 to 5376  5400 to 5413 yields 0.1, 22.6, 21.9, 21.5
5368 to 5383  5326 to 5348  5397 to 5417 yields -0.6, 21.3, 22.4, 21.6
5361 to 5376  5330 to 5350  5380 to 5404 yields -0.6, 21.5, 22.6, 21.7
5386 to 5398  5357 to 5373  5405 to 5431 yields 0.5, 22.9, 21.7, 22.2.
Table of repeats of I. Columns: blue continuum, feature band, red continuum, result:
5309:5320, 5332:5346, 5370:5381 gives 0.070 mag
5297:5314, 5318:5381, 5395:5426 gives 0.003 mag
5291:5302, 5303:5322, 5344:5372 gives -0.042 mag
